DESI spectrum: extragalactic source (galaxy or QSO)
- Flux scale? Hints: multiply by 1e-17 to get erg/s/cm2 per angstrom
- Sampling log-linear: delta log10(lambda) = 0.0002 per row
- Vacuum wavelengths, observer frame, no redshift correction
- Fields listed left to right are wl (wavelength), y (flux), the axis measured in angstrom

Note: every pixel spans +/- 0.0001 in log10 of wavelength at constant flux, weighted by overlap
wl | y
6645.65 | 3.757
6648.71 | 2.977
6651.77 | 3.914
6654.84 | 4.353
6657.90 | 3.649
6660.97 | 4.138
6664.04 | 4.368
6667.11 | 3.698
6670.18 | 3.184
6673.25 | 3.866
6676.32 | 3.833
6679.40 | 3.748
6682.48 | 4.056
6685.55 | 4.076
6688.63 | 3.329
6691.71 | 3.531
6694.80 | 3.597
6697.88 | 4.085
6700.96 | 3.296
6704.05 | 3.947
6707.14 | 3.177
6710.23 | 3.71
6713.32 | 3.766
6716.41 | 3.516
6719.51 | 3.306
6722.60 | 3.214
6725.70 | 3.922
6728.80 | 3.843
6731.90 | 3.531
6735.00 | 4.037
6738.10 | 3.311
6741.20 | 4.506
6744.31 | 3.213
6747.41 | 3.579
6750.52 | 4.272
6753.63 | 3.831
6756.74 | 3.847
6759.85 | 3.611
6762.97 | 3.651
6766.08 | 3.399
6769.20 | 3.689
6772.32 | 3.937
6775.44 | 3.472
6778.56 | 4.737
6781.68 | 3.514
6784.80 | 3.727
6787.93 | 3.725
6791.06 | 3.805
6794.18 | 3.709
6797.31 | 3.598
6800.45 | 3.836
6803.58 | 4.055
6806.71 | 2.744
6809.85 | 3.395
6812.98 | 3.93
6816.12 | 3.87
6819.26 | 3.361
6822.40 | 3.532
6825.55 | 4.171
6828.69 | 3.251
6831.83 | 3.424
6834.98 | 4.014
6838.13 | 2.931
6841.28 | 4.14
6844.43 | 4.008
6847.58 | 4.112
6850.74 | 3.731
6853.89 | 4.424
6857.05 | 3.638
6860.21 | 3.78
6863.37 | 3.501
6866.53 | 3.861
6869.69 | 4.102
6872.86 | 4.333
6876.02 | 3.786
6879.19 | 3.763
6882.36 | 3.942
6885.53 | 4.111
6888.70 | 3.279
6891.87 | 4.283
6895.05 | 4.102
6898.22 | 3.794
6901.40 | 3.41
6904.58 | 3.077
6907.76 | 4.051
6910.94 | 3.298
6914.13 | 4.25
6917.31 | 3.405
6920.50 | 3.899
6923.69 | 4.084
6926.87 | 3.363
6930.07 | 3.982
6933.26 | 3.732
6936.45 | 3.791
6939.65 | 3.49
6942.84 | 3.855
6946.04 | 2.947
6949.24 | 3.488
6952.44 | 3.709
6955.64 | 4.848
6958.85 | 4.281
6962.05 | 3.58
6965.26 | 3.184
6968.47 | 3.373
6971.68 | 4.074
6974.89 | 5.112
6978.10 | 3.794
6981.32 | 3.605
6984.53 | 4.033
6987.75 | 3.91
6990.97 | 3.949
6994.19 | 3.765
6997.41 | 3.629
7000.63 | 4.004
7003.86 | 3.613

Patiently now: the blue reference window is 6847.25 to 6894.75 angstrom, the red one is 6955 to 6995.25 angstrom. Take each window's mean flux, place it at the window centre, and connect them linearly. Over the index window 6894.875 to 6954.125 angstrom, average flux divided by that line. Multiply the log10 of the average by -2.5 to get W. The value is 0.076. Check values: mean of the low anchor 3.91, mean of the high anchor 3.94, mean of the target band 3.66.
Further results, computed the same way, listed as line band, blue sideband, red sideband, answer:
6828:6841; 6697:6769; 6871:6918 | 0.079 mag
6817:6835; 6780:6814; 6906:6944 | 0.020 mag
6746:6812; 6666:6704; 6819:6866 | 0.002 mag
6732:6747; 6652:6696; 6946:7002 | 0.029 mag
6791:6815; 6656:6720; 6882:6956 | 0.029 mag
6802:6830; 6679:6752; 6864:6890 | 0.065 mag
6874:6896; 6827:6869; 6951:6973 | -0.029 mag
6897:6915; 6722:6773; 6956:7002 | 0.068 mag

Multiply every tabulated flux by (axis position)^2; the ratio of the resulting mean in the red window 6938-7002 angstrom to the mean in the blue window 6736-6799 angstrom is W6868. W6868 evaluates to 1.08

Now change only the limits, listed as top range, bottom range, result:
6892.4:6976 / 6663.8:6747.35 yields 1.10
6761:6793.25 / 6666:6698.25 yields 1.04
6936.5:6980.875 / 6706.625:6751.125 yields 1.12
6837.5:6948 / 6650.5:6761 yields 1.07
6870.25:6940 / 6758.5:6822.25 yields 1.06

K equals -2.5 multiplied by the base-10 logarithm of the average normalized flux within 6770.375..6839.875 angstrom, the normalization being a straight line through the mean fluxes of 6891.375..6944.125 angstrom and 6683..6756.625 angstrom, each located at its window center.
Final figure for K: 0.01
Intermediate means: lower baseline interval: 3.69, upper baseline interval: 3.75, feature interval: 3.67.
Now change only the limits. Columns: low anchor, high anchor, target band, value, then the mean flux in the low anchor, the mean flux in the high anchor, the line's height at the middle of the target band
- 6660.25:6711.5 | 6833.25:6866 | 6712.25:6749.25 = 0.03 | 3.74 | 3.83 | 3.76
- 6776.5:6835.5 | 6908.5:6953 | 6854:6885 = -0.06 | 3.7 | 3.67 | 3.68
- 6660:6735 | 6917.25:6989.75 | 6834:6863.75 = -0.02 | 3.7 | 3.82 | 3.77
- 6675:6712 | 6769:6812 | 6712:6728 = 0.04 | 3.7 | 3.71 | 3.7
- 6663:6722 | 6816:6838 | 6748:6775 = -0.04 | 3.68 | 3.6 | 3.64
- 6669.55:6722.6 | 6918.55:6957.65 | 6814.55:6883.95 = -0.02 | 3.64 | 3.77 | 3.72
